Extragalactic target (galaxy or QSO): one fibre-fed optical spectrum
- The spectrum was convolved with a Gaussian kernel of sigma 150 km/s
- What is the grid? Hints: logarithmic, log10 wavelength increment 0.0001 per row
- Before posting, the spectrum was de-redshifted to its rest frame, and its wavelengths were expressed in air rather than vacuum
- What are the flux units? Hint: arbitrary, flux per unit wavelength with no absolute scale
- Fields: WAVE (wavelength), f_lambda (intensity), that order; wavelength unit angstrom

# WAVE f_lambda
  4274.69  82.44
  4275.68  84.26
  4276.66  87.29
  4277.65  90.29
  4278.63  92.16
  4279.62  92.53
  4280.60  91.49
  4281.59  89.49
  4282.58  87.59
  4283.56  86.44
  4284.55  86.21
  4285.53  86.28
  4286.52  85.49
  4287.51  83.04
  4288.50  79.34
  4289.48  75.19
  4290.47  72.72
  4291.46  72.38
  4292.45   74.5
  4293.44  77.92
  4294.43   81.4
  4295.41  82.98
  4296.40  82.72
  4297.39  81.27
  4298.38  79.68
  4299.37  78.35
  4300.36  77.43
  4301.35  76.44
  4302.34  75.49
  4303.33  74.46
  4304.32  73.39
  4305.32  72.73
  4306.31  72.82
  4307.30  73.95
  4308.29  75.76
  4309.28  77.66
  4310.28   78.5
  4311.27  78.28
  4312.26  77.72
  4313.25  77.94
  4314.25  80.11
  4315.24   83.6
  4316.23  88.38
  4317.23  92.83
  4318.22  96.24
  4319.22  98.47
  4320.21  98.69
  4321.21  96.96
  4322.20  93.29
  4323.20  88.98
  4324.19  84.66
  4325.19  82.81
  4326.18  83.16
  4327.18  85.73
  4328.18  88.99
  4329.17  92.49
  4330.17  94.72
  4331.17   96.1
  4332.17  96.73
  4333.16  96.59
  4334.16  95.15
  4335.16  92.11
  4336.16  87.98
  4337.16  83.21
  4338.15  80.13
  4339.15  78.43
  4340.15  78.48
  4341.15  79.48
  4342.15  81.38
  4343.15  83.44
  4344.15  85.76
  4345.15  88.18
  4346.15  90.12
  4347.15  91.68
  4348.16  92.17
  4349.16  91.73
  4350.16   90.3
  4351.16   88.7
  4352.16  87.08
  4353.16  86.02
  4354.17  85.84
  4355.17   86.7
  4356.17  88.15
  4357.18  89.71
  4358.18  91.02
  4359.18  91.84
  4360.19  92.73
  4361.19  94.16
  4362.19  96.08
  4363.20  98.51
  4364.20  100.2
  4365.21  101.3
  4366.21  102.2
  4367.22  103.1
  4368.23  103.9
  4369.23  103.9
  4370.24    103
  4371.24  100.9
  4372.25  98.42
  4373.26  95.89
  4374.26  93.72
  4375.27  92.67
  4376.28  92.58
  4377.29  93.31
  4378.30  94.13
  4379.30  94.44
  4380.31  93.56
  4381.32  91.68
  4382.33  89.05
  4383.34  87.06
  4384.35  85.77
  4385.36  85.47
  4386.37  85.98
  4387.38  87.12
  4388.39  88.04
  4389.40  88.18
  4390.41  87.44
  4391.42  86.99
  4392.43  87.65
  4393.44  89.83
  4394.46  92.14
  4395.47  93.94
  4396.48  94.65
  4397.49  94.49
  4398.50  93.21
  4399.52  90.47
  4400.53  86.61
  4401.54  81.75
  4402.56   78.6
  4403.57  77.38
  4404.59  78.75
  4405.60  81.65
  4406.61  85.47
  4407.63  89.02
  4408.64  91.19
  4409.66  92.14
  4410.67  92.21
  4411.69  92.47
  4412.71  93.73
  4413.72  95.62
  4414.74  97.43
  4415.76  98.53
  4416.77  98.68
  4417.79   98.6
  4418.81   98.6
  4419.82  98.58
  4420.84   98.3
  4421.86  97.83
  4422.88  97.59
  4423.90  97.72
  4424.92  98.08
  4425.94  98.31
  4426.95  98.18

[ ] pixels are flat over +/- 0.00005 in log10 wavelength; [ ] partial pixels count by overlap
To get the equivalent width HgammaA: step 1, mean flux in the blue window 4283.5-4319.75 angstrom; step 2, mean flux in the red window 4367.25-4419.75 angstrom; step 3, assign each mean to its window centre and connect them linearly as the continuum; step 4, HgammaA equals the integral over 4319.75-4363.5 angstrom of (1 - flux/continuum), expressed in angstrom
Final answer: -2.1 angstrom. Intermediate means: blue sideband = 80.2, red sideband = 91.7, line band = 89.2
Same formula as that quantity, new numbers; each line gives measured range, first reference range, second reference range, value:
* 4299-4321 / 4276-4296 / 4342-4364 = 1.2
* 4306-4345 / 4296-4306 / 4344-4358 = -1.6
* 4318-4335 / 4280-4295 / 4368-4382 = -0.7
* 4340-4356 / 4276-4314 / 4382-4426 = -0.2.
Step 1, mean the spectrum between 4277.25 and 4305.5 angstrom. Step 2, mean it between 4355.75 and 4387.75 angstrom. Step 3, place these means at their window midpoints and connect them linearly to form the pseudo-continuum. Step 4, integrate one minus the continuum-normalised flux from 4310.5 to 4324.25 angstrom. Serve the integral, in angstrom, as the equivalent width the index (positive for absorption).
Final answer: -0.41 angstrom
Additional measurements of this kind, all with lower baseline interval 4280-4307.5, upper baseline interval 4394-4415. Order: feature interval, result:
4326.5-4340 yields -1.04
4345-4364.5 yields -1.40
